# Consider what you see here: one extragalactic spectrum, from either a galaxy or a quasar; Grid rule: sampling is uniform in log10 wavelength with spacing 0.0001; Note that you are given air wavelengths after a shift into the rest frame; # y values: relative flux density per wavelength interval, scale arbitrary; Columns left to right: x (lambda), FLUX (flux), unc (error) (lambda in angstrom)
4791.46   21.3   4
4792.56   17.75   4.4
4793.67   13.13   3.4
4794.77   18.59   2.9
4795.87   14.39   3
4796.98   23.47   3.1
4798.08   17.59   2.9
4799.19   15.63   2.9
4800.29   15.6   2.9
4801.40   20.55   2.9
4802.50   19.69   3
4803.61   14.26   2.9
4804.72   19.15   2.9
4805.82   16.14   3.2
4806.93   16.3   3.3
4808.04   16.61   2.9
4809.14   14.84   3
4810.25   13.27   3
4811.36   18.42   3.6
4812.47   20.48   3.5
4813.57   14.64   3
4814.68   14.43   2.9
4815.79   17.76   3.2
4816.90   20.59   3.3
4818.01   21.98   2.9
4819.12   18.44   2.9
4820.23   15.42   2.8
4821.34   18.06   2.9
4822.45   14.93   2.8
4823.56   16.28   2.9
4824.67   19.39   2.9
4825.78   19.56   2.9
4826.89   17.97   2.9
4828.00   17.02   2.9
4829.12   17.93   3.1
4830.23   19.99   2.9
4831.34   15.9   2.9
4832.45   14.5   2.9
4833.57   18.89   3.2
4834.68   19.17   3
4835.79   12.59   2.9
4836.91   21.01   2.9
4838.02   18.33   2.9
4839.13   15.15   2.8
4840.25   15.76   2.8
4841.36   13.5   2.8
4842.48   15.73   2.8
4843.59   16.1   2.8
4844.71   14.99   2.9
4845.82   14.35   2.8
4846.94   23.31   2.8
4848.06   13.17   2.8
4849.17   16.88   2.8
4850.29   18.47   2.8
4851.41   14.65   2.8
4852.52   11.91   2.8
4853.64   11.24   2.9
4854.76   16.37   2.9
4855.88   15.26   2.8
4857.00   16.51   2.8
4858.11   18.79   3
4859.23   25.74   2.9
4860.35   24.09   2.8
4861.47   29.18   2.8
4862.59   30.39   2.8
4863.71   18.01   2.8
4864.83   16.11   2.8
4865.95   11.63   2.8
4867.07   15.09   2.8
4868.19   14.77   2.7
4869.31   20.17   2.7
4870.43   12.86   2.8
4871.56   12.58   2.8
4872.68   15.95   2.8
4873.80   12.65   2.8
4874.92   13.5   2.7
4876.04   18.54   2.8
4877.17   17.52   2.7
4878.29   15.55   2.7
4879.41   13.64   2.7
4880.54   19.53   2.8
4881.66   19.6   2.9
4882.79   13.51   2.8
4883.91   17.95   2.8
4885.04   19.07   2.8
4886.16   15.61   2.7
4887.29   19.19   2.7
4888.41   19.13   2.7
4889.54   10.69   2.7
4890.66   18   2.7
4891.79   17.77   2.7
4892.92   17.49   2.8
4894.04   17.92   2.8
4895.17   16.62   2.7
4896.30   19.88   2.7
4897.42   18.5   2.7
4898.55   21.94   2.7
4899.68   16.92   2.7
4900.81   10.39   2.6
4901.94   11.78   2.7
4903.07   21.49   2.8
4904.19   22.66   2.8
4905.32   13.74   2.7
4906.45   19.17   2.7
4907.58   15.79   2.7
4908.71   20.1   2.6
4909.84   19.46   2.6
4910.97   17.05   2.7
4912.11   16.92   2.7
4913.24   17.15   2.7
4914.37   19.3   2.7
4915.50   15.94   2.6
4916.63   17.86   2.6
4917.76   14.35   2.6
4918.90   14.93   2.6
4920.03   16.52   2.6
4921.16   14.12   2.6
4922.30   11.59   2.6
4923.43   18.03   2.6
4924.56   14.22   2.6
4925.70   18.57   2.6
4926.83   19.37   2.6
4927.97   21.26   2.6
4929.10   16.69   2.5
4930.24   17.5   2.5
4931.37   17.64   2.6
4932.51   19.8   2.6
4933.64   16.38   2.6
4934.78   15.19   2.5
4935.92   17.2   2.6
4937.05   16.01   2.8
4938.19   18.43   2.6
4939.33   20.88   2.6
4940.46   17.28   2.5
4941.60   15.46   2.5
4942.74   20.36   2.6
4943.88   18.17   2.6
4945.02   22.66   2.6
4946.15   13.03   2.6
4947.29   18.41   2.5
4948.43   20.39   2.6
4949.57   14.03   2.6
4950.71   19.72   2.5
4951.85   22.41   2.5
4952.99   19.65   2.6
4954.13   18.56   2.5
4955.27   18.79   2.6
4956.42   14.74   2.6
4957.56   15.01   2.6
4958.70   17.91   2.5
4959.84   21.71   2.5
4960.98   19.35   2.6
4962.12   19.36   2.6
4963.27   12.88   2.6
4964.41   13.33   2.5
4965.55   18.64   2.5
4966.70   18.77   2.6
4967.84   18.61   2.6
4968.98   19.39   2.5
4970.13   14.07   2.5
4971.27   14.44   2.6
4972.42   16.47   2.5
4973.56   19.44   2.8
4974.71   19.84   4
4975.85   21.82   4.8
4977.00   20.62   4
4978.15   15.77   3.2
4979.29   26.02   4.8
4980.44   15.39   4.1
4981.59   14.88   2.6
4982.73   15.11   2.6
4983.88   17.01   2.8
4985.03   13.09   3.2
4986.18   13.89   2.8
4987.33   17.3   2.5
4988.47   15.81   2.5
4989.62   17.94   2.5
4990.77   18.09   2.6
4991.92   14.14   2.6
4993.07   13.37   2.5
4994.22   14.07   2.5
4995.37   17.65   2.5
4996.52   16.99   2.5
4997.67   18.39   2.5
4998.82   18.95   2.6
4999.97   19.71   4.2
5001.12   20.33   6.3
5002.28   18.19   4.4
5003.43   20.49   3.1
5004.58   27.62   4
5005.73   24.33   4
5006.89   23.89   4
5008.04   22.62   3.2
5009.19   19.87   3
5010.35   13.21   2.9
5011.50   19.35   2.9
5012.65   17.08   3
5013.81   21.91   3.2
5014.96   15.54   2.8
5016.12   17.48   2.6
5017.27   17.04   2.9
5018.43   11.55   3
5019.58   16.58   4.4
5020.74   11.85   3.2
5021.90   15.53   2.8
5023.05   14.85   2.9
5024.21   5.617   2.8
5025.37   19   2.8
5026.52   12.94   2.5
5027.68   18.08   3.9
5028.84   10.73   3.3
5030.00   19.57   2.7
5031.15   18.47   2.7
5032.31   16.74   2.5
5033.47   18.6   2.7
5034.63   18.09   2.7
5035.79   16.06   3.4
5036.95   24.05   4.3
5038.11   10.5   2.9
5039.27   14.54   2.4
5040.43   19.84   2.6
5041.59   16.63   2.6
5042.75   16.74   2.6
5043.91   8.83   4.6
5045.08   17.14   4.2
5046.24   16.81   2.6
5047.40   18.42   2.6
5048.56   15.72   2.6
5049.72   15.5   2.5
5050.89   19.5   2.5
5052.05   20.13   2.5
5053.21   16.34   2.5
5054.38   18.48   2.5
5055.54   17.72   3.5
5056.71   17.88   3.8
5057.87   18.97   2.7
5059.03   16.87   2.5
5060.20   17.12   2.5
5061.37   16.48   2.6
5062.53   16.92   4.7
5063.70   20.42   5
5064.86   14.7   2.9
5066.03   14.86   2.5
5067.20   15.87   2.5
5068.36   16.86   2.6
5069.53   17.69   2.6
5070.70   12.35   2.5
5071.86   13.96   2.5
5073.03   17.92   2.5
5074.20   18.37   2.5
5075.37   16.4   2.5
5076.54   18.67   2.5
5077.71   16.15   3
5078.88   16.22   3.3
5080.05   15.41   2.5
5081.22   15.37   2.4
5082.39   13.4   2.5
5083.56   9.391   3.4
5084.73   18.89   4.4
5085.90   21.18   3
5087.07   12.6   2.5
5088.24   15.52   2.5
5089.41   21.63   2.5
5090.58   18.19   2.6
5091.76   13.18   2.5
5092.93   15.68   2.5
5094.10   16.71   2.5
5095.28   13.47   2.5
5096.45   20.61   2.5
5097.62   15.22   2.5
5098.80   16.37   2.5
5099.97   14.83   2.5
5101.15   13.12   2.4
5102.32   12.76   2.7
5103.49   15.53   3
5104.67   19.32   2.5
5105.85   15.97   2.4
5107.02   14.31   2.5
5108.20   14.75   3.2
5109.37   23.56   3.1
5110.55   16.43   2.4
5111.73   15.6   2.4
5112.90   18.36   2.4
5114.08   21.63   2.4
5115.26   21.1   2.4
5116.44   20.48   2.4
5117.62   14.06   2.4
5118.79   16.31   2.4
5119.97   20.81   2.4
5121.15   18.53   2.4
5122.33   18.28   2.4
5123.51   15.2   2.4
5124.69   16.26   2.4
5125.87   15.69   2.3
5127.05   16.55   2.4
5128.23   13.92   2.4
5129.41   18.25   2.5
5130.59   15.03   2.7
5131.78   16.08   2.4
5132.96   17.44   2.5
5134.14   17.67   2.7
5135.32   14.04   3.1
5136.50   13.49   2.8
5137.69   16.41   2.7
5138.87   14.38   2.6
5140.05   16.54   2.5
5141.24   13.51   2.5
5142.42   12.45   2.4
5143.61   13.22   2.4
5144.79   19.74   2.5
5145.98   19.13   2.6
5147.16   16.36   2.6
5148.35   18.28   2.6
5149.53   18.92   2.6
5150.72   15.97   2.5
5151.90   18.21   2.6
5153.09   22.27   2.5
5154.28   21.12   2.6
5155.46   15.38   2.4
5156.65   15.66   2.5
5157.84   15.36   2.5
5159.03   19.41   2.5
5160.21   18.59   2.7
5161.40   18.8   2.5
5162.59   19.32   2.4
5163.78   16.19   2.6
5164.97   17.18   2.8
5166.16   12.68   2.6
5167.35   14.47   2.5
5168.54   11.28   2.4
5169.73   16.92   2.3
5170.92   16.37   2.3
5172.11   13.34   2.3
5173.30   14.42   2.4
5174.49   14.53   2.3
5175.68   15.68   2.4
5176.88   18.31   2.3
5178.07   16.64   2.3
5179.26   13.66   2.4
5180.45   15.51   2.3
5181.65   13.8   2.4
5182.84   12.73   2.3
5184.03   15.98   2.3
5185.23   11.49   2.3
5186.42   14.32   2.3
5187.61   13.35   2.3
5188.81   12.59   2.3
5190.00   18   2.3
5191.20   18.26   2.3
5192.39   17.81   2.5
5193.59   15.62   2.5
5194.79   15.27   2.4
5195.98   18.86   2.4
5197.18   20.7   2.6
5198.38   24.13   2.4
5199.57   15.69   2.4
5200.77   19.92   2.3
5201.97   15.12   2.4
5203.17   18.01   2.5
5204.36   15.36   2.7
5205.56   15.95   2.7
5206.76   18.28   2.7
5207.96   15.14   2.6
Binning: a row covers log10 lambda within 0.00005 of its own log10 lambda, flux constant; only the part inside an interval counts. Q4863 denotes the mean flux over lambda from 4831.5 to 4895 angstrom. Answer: 17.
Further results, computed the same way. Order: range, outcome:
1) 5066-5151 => 16.4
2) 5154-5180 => 16.1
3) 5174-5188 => 14.7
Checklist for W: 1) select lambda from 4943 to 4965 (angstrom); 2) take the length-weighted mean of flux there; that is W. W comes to 17.9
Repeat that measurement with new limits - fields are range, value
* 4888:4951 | 17.3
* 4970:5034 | 17.3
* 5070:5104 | 15.8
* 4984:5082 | 17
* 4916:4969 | 17.5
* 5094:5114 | 16.4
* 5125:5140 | 15.8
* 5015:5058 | 16.2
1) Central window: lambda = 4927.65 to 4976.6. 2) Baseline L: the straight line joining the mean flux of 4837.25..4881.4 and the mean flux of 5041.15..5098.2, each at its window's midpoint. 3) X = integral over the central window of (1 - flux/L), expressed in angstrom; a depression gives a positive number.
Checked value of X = -3.5 angstrom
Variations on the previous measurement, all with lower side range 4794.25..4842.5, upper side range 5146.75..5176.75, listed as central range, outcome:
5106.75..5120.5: -1.2 angstrom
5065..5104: 2.2 angstrom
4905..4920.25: 0.0 angstrom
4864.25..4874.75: 1.6 angstrom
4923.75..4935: -0.4 angstrom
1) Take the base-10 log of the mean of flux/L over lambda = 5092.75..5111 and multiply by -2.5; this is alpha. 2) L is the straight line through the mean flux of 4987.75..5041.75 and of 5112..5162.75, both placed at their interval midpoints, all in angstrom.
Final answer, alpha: 0.07 mag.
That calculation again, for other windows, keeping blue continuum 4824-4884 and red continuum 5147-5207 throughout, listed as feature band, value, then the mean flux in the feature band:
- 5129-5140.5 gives 0.05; 15.9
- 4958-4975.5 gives -0.05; 17.7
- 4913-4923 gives 0.08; 15.7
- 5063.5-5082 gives 0.03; 16.2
